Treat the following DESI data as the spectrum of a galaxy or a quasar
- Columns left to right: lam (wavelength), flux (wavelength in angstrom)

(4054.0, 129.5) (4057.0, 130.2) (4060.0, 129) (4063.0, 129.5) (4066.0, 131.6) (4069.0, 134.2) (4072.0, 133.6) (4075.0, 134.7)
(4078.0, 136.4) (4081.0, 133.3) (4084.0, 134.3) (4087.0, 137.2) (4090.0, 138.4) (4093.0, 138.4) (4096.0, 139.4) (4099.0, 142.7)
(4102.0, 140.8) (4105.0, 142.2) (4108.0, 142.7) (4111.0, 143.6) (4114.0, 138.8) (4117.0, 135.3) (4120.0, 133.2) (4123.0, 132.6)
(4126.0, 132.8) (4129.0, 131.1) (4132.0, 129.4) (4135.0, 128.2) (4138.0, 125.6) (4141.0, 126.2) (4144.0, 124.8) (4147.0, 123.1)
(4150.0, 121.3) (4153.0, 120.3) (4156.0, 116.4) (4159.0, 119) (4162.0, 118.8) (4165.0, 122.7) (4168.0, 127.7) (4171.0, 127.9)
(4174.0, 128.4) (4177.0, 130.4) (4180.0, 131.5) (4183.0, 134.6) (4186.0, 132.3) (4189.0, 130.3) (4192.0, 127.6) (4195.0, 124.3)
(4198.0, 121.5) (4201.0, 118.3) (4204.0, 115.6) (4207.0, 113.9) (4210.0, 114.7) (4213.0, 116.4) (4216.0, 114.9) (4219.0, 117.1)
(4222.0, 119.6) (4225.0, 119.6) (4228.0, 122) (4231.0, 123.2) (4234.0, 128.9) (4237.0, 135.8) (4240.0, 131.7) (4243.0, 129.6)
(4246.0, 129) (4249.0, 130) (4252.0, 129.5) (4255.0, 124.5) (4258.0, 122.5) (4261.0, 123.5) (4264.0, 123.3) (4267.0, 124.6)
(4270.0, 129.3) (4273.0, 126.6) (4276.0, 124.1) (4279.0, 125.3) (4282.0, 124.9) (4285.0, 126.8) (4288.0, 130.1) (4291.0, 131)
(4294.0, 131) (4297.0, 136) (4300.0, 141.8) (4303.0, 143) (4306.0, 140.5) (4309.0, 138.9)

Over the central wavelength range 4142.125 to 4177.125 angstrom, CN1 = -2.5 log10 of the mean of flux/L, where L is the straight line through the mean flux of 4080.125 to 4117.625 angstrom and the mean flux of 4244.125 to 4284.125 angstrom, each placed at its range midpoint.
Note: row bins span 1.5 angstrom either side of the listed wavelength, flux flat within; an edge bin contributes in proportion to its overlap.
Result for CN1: 0.09 mag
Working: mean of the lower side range 139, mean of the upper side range 126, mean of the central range 123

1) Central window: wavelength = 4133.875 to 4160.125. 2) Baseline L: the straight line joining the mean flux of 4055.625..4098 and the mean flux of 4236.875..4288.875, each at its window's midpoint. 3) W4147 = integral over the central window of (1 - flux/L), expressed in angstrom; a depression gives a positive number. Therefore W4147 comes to 1.8 angstrom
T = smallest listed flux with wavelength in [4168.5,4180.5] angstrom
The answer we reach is 127.9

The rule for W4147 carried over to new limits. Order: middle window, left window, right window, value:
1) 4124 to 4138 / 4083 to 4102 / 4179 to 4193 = 0.6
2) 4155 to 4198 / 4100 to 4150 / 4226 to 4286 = 1.3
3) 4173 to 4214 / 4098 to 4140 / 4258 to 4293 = 2.1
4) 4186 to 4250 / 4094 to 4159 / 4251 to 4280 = 2.1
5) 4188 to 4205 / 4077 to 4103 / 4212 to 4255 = 0.7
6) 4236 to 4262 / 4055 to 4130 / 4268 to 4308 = 0.8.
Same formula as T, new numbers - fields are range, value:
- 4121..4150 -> 121.3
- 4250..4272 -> 122.5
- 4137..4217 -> 113.9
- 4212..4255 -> 114.9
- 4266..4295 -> 124.1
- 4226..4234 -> 122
